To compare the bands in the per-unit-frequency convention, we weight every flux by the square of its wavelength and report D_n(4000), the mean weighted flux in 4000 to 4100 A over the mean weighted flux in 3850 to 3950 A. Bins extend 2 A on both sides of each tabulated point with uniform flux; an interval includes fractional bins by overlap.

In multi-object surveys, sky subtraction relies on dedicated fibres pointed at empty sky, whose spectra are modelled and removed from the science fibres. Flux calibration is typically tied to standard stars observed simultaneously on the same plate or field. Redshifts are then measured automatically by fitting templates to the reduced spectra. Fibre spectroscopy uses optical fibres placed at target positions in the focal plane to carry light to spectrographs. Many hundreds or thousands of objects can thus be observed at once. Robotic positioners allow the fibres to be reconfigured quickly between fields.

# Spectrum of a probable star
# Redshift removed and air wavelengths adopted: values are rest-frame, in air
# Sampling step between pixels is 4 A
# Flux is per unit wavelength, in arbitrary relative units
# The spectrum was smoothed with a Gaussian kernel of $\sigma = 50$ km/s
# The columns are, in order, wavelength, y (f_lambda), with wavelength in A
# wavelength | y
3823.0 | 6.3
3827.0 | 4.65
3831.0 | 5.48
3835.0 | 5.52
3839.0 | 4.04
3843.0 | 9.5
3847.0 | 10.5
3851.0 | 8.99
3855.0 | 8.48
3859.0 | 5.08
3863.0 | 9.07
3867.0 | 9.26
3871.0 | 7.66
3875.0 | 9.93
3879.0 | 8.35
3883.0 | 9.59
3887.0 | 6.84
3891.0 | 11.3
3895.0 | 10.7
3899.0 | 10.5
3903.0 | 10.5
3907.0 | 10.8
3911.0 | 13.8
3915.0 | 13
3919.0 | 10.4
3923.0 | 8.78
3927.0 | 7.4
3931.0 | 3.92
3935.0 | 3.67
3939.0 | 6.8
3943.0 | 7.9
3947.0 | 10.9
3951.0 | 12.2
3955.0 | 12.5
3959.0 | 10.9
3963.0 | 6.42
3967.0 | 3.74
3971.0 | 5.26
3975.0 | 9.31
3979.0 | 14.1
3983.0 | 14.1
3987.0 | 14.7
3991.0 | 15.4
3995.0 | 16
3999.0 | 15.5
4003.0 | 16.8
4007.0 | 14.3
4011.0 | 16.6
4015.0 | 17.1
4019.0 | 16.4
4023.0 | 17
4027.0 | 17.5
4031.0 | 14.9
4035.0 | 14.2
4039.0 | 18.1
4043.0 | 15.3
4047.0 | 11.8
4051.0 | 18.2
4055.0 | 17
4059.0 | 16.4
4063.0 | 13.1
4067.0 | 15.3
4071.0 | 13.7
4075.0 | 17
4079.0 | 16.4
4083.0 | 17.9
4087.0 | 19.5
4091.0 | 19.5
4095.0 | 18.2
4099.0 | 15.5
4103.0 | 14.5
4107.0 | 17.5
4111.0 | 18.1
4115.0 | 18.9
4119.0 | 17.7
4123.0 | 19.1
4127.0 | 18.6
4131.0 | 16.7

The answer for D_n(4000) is 1.96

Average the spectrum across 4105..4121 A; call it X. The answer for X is 18.1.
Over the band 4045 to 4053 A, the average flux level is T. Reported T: 15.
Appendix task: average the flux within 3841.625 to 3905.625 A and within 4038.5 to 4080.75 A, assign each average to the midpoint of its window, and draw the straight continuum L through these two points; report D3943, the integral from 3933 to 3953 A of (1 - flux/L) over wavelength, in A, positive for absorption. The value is 5.7 A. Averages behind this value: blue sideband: 9.15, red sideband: 15.6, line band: 8.29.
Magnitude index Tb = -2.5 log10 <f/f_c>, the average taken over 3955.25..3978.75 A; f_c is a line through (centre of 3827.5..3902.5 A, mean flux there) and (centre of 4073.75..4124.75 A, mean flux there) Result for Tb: 0.47 mag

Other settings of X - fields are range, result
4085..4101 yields 18.2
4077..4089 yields 17.9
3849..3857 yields 8.73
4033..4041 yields 16.1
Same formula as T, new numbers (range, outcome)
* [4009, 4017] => 16.9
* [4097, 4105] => 15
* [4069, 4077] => 15.3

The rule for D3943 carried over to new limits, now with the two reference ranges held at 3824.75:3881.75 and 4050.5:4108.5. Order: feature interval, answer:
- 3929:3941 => 6.7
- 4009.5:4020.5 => -2.1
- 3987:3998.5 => -2.0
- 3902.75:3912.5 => -2.0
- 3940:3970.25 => 6.8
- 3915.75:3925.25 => 0.3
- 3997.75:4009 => -1.6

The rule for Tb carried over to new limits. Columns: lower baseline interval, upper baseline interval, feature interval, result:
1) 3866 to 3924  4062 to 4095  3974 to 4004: -0.080 mag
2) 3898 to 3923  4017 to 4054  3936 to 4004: 0.223 mag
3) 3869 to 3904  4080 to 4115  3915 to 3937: 0.419 mag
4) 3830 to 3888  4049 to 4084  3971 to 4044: -0.101 mag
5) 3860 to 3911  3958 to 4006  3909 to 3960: 0.152 mag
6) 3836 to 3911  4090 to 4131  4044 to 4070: 0.033 mag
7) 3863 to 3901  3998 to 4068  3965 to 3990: 0.290 mag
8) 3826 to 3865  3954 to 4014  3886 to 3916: -0.178 mag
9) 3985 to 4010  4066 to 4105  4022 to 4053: 0.016 mag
